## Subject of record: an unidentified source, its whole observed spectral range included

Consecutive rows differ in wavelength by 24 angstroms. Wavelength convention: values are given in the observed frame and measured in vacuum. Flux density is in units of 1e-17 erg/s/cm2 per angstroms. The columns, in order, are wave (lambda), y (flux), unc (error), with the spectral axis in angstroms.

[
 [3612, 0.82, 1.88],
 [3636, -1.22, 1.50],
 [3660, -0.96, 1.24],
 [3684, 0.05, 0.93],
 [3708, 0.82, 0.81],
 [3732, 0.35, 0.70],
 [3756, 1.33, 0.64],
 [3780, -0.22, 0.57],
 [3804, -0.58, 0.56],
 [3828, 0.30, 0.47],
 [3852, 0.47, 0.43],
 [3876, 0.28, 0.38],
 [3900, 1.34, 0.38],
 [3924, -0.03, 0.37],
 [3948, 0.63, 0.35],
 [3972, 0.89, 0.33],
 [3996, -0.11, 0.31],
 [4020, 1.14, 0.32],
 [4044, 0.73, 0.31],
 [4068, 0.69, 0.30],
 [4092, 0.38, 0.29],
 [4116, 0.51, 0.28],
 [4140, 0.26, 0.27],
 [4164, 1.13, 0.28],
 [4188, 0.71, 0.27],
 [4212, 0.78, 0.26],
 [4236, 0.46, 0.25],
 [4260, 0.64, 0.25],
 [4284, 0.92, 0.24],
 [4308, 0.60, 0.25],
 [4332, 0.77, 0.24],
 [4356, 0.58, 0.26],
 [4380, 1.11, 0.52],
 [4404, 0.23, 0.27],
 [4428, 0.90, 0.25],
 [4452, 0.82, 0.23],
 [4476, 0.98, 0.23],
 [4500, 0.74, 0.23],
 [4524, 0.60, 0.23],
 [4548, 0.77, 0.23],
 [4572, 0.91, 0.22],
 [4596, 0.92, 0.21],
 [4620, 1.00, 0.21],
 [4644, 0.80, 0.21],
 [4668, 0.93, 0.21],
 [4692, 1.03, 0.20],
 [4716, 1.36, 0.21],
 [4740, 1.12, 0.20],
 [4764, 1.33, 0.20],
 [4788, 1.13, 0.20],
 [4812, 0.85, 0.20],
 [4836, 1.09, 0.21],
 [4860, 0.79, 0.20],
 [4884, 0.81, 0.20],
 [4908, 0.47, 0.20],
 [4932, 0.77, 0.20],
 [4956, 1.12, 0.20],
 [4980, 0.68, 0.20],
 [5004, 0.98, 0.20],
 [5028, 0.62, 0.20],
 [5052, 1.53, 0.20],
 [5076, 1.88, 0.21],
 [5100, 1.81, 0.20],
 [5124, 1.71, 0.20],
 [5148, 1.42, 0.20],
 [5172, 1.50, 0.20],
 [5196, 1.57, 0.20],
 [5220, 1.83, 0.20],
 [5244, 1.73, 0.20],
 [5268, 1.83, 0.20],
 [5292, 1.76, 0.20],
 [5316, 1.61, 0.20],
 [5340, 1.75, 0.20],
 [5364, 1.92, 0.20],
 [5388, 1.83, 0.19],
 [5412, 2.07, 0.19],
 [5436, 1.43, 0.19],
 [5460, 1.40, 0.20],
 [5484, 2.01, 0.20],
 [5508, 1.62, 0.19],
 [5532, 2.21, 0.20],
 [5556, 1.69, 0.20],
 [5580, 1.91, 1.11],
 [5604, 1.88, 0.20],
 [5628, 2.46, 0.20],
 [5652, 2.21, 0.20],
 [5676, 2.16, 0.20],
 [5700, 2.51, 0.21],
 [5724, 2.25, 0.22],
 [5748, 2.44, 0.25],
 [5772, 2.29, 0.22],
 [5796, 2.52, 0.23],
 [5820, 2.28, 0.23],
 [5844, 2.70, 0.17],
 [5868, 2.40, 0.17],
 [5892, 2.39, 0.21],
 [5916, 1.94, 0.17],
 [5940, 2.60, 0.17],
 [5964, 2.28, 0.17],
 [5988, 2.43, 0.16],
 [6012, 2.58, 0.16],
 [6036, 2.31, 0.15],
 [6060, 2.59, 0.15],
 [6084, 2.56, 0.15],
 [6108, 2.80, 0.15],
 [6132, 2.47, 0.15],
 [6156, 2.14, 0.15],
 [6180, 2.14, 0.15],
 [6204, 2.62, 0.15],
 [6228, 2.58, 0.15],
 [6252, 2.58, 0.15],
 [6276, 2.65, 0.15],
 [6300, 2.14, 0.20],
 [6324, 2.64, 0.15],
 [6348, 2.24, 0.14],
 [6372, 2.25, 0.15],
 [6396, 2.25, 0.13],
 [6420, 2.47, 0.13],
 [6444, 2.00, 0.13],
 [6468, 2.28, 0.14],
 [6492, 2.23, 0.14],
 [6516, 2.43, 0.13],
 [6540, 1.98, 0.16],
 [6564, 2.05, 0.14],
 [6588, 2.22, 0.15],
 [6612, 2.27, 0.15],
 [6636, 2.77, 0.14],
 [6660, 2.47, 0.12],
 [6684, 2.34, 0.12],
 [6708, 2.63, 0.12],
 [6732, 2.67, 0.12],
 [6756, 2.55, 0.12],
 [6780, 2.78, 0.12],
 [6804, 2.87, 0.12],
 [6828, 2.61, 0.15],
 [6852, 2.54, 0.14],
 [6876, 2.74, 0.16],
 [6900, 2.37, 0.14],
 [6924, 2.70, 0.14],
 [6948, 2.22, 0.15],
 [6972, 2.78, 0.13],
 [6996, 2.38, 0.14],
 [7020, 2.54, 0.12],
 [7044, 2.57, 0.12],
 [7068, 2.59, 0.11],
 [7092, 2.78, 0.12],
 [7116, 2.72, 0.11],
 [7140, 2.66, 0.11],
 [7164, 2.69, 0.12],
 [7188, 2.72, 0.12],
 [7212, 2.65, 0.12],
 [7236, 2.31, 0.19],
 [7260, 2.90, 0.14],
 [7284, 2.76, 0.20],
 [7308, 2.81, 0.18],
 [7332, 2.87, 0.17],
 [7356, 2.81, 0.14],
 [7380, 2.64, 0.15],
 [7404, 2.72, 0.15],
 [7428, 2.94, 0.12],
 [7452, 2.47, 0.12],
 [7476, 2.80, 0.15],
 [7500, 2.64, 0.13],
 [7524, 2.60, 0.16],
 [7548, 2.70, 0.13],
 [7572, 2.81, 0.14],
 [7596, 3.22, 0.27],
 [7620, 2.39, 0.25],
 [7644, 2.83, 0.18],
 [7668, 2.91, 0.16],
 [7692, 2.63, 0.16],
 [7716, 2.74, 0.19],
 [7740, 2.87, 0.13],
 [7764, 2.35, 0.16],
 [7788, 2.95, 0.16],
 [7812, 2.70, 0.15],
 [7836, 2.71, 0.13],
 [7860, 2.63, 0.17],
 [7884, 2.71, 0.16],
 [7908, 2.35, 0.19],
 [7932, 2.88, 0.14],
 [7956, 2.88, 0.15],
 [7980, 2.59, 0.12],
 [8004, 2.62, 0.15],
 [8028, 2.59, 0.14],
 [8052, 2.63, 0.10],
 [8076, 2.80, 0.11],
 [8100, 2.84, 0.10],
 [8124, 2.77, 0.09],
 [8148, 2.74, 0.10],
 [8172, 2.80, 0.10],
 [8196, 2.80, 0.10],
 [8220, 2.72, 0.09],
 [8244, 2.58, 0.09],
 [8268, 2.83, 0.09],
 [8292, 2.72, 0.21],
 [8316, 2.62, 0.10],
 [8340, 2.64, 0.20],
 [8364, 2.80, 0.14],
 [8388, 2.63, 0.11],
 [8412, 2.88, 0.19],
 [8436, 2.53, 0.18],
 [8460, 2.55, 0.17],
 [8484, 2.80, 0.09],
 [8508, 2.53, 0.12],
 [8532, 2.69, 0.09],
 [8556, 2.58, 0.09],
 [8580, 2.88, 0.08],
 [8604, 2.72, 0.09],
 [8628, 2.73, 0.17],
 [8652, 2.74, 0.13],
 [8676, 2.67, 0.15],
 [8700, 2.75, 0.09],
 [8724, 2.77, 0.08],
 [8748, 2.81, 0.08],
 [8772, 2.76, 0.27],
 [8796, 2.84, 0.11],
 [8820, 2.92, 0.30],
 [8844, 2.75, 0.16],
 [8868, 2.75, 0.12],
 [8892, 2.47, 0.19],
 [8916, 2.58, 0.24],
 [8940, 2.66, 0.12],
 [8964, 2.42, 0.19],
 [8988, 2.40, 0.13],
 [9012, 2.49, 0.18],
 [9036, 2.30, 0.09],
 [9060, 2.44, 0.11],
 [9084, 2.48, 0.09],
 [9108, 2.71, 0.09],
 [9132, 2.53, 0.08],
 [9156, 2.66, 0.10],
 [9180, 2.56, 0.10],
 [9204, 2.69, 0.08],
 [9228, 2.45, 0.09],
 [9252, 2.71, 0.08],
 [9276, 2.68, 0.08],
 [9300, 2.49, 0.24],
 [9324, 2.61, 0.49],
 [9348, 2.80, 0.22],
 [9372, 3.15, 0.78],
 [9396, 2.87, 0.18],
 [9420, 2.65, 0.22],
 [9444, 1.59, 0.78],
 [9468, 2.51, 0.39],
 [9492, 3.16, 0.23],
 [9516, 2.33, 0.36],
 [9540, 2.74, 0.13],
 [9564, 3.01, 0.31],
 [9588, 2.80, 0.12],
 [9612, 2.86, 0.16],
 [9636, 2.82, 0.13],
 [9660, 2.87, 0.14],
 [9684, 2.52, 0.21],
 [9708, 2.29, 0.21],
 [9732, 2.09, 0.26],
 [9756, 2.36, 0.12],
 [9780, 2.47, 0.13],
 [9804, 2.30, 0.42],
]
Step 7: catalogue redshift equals 0.27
